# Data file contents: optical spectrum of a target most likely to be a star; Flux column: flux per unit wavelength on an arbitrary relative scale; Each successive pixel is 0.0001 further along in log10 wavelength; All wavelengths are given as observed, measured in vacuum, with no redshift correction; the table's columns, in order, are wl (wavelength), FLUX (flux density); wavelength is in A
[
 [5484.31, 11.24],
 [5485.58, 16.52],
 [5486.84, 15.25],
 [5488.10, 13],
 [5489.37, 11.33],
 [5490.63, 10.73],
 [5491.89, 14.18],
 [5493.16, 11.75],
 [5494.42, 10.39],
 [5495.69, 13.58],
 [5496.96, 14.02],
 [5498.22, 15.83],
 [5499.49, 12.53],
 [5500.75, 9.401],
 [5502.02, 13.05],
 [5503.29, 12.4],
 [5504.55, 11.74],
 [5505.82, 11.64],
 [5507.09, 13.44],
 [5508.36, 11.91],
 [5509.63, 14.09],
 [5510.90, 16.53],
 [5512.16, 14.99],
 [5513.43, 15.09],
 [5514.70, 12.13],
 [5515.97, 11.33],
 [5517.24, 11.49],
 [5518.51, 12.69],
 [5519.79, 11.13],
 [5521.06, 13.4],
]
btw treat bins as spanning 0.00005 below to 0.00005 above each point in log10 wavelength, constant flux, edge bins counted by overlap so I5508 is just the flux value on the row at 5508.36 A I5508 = 11.91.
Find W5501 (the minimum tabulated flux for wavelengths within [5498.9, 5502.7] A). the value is 9.401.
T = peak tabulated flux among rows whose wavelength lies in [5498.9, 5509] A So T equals 13.44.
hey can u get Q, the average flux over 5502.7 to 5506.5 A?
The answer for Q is 11.9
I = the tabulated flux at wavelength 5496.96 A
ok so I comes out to 14.02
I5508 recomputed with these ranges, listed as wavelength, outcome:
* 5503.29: 12.4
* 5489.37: 11.33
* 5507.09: 13.44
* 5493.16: 11.75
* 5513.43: 15.09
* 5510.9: 16.53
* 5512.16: 14.99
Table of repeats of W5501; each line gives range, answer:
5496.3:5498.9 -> 14.02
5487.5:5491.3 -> 10.73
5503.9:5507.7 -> 11.64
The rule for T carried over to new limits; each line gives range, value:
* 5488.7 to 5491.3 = 11.33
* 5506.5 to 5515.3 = 16.53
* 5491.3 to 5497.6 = 14.18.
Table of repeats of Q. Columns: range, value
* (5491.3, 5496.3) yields 12.4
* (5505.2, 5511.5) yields 13.5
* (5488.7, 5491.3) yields 11.1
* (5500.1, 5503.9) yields 11.6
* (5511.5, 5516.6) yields 13.4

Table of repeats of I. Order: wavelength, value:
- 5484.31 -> 11.24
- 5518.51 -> 12.69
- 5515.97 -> 11.33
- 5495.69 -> 13.58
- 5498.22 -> 15.83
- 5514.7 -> 12.13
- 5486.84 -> 15.25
